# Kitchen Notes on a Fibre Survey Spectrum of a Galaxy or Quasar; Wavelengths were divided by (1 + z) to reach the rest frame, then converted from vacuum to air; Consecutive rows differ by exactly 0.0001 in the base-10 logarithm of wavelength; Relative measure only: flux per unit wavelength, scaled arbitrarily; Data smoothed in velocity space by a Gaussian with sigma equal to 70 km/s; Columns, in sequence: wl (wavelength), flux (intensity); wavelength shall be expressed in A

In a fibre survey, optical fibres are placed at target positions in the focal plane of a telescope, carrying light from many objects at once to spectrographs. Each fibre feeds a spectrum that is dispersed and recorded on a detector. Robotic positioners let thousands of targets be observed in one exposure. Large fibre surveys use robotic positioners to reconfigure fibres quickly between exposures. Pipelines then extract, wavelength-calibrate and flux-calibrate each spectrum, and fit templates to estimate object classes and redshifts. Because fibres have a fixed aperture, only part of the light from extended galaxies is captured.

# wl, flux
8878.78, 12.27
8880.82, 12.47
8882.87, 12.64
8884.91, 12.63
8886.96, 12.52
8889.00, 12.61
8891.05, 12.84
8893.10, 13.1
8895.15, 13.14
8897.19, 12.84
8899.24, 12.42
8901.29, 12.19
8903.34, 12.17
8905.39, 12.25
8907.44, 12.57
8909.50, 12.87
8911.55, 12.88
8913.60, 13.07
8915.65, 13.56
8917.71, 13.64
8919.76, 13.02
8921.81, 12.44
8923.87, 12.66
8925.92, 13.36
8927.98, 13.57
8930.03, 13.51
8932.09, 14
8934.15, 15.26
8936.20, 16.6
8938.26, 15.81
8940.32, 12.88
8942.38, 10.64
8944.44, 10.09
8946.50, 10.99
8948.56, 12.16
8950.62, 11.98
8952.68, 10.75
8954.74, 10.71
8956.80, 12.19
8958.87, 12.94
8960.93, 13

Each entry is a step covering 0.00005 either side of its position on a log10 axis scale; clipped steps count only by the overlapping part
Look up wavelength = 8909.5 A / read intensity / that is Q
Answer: 12.87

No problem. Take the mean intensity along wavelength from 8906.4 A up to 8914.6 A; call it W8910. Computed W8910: 12.8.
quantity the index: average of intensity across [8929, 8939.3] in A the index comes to 15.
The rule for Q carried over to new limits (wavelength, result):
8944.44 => 10.09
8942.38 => 10.64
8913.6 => 13.07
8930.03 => 13.51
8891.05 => 12.84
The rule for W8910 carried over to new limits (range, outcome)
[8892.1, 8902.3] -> 12.7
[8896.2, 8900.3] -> 12.6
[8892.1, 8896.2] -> 13.1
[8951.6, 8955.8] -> 10.8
